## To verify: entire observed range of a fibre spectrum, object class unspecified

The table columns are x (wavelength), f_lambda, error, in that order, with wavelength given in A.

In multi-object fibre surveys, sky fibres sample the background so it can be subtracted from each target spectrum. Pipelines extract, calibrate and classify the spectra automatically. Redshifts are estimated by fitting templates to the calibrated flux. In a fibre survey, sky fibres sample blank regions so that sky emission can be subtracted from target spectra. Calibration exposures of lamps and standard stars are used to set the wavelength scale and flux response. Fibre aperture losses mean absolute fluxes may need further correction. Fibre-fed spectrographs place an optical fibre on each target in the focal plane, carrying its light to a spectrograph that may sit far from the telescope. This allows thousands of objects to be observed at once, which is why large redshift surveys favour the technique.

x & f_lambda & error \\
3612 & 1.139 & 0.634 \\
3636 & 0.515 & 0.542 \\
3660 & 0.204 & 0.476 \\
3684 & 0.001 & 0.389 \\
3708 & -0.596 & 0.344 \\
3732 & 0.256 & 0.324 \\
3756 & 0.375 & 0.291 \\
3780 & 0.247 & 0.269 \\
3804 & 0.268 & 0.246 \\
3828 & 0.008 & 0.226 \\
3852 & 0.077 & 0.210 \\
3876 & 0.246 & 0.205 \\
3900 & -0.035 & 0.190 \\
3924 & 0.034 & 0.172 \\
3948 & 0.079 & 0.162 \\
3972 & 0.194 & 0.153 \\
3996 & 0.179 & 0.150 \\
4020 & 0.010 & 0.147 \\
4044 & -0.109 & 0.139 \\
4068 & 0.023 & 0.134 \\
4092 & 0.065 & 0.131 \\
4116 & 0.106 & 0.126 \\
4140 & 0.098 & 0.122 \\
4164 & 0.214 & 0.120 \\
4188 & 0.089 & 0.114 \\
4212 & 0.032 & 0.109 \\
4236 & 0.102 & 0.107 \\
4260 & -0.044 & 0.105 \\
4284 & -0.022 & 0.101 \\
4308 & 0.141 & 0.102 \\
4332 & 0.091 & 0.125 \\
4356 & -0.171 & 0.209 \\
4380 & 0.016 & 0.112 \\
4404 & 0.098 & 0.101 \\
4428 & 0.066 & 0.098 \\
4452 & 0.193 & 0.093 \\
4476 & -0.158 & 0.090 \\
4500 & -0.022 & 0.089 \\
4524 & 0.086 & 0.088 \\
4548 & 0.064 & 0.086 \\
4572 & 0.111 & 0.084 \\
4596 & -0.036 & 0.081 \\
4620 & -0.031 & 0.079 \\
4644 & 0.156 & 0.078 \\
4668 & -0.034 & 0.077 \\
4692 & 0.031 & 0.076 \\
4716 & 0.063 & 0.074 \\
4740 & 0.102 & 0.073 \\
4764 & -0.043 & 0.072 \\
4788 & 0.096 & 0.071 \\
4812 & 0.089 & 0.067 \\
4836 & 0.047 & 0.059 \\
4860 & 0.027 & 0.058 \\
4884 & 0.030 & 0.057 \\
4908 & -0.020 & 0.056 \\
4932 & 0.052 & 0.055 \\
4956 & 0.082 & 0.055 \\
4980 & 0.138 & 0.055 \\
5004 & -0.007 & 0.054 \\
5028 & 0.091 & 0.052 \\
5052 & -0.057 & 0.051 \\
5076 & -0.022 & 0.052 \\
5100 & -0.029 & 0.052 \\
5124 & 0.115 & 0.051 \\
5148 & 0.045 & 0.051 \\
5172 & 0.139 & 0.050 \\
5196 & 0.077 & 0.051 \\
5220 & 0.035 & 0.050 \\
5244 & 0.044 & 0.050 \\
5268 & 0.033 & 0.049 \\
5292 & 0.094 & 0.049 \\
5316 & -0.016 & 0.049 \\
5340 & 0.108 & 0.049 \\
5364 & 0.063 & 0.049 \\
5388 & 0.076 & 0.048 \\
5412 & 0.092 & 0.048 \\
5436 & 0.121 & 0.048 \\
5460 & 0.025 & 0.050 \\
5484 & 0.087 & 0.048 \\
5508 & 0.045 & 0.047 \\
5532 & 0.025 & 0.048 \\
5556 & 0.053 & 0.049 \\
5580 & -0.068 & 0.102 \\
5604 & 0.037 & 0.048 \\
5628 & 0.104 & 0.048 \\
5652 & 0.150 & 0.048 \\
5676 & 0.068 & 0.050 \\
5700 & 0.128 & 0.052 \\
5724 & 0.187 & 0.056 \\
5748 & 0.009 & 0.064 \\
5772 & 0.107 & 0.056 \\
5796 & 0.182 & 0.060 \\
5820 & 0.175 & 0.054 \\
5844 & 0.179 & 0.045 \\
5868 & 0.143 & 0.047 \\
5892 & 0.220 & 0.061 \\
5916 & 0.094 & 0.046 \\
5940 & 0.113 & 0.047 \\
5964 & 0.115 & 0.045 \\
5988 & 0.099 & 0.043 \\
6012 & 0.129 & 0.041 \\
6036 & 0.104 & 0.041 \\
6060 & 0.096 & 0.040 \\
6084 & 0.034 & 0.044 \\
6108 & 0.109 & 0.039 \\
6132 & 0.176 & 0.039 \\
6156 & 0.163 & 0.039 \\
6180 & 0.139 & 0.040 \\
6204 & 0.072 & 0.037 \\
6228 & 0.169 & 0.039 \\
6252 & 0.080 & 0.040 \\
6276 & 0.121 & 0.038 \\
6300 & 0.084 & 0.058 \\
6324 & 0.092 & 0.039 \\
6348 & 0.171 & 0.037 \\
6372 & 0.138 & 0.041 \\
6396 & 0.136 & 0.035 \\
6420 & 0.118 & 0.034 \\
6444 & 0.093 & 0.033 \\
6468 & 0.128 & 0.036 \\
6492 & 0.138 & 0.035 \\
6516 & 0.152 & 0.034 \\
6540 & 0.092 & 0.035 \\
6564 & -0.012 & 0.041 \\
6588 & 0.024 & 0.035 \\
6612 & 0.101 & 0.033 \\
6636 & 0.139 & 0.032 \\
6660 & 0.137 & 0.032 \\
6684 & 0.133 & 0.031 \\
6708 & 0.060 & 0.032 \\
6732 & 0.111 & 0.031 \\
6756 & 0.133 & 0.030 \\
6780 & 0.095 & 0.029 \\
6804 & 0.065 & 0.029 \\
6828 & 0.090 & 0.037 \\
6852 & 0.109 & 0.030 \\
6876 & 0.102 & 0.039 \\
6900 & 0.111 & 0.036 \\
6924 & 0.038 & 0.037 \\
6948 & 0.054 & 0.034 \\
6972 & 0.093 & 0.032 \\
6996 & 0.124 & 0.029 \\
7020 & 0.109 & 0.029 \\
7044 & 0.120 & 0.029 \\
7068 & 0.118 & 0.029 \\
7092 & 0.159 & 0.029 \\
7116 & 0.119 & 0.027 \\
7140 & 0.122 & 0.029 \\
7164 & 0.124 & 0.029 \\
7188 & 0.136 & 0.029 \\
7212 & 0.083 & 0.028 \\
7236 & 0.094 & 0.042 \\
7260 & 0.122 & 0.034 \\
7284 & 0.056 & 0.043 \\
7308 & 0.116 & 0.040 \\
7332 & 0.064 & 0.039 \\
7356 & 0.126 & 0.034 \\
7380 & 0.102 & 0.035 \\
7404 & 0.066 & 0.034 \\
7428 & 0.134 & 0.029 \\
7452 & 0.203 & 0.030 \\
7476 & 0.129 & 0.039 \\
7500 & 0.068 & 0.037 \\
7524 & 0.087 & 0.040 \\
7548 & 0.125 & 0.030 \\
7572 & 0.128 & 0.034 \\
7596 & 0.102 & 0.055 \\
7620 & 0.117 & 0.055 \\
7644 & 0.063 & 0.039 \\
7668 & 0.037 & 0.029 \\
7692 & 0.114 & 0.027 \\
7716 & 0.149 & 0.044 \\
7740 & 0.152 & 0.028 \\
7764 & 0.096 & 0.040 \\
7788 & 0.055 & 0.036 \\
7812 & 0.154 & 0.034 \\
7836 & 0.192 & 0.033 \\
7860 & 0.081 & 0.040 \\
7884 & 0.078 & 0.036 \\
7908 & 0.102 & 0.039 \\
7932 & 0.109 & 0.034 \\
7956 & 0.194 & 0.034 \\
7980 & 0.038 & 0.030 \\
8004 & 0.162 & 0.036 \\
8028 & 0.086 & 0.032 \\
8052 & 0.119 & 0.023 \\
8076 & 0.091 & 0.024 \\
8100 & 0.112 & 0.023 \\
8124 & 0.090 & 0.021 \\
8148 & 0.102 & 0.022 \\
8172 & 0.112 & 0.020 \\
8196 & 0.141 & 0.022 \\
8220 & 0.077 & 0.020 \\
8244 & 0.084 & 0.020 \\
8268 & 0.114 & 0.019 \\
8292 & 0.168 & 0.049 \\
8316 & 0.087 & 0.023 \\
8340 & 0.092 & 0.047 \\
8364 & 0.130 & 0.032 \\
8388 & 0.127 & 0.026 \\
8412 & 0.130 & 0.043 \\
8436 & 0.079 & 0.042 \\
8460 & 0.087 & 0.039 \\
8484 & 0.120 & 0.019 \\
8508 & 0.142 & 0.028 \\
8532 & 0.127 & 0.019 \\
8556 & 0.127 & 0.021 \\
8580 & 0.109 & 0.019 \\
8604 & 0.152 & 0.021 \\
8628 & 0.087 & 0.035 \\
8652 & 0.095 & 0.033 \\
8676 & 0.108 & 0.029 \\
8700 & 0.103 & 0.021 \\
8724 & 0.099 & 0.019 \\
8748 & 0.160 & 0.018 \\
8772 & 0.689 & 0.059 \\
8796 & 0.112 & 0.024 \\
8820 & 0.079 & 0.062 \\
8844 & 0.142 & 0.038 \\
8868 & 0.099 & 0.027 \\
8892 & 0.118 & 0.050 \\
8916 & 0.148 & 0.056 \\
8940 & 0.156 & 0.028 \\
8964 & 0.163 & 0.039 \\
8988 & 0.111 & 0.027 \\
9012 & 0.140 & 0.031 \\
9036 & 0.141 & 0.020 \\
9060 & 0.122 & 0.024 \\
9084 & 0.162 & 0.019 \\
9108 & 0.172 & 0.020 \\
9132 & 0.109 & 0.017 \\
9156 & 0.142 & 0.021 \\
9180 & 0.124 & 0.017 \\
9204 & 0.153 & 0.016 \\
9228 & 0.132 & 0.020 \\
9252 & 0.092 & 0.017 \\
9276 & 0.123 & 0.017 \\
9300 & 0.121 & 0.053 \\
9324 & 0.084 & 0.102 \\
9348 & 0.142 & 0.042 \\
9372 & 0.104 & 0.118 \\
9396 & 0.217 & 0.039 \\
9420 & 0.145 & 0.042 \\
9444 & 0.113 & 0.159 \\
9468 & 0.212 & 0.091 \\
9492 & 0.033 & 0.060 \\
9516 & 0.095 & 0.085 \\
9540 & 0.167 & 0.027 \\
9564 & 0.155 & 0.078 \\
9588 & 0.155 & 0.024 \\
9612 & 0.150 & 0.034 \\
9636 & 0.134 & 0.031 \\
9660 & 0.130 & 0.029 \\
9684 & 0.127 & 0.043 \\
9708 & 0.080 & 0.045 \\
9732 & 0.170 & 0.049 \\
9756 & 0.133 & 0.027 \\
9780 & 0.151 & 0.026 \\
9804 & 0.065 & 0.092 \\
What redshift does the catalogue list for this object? 1.35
